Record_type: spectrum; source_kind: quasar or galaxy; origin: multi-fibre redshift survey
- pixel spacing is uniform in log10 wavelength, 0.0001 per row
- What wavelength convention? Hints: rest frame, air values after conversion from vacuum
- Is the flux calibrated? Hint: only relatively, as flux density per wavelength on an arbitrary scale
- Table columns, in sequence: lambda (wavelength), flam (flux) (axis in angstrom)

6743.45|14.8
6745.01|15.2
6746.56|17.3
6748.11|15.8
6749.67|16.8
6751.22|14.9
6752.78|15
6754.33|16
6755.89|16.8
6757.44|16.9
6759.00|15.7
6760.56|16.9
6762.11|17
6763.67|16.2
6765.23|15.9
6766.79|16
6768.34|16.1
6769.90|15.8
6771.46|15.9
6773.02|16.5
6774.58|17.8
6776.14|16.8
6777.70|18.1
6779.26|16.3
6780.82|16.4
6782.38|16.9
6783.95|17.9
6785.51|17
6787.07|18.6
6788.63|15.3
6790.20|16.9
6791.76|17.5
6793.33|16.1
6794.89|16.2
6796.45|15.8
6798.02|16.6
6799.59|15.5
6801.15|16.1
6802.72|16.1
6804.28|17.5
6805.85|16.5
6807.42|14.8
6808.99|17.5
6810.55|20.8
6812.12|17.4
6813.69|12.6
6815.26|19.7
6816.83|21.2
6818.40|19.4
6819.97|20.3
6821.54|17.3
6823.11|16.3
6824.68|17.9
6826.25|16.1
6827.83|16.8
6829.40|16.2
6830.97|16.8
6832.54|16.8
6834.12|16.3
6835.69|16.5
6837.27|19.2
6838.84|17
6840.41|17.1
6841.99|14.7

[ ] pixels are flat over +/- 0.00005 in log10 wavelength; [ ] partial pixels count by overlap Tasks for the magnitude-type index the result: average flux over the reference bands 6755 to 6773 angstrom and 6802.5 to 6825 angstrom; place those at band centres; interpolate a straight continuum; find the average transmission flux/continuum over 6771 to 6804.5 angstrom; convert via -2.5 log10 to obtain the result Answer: 0.017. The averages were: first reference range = 16.3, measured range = 16.7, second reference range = 17.7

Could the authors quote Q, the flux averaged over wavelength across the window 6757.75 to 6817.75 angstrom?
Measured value 16.8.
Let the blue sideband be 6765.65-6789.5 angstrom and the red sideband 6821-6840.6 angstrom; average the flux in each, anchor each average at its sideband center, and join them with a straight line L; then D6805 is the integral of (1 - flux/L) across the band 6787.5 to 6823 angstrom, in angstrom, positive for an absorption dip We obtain -0.6 angstrom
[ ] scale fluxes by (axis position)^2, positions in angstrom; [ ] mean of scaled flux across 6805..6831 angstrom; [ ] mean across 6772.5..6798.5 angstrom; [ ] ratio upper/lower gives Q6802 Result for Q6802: 1.0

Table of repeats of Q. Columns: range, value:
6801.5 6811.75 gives 17.2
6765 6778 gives 16.5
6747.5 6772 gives 16.1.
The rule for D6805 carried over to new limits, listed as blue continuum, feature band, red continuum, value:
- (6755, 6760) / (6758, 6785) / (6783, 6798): 0.0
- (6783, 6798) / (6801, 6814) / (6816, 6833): 0.4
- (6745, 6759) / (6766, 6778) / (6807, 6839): 0.0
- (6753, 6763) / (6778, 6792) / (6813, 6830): 0.0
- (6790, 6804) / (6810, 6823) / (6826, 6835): -1.6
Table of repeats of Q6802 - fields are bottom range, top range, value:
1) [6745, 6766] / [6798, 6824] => 1.09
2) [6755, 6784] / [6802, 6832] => 1.07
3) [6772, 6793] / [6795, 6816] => 0.98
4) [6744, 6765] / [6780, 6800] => 1.04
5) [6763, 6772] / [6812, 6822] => 1.17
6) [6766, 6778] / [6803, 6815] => 1.03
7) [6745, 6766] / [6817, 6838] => 1.10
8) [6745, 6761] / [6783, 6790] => 1.07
